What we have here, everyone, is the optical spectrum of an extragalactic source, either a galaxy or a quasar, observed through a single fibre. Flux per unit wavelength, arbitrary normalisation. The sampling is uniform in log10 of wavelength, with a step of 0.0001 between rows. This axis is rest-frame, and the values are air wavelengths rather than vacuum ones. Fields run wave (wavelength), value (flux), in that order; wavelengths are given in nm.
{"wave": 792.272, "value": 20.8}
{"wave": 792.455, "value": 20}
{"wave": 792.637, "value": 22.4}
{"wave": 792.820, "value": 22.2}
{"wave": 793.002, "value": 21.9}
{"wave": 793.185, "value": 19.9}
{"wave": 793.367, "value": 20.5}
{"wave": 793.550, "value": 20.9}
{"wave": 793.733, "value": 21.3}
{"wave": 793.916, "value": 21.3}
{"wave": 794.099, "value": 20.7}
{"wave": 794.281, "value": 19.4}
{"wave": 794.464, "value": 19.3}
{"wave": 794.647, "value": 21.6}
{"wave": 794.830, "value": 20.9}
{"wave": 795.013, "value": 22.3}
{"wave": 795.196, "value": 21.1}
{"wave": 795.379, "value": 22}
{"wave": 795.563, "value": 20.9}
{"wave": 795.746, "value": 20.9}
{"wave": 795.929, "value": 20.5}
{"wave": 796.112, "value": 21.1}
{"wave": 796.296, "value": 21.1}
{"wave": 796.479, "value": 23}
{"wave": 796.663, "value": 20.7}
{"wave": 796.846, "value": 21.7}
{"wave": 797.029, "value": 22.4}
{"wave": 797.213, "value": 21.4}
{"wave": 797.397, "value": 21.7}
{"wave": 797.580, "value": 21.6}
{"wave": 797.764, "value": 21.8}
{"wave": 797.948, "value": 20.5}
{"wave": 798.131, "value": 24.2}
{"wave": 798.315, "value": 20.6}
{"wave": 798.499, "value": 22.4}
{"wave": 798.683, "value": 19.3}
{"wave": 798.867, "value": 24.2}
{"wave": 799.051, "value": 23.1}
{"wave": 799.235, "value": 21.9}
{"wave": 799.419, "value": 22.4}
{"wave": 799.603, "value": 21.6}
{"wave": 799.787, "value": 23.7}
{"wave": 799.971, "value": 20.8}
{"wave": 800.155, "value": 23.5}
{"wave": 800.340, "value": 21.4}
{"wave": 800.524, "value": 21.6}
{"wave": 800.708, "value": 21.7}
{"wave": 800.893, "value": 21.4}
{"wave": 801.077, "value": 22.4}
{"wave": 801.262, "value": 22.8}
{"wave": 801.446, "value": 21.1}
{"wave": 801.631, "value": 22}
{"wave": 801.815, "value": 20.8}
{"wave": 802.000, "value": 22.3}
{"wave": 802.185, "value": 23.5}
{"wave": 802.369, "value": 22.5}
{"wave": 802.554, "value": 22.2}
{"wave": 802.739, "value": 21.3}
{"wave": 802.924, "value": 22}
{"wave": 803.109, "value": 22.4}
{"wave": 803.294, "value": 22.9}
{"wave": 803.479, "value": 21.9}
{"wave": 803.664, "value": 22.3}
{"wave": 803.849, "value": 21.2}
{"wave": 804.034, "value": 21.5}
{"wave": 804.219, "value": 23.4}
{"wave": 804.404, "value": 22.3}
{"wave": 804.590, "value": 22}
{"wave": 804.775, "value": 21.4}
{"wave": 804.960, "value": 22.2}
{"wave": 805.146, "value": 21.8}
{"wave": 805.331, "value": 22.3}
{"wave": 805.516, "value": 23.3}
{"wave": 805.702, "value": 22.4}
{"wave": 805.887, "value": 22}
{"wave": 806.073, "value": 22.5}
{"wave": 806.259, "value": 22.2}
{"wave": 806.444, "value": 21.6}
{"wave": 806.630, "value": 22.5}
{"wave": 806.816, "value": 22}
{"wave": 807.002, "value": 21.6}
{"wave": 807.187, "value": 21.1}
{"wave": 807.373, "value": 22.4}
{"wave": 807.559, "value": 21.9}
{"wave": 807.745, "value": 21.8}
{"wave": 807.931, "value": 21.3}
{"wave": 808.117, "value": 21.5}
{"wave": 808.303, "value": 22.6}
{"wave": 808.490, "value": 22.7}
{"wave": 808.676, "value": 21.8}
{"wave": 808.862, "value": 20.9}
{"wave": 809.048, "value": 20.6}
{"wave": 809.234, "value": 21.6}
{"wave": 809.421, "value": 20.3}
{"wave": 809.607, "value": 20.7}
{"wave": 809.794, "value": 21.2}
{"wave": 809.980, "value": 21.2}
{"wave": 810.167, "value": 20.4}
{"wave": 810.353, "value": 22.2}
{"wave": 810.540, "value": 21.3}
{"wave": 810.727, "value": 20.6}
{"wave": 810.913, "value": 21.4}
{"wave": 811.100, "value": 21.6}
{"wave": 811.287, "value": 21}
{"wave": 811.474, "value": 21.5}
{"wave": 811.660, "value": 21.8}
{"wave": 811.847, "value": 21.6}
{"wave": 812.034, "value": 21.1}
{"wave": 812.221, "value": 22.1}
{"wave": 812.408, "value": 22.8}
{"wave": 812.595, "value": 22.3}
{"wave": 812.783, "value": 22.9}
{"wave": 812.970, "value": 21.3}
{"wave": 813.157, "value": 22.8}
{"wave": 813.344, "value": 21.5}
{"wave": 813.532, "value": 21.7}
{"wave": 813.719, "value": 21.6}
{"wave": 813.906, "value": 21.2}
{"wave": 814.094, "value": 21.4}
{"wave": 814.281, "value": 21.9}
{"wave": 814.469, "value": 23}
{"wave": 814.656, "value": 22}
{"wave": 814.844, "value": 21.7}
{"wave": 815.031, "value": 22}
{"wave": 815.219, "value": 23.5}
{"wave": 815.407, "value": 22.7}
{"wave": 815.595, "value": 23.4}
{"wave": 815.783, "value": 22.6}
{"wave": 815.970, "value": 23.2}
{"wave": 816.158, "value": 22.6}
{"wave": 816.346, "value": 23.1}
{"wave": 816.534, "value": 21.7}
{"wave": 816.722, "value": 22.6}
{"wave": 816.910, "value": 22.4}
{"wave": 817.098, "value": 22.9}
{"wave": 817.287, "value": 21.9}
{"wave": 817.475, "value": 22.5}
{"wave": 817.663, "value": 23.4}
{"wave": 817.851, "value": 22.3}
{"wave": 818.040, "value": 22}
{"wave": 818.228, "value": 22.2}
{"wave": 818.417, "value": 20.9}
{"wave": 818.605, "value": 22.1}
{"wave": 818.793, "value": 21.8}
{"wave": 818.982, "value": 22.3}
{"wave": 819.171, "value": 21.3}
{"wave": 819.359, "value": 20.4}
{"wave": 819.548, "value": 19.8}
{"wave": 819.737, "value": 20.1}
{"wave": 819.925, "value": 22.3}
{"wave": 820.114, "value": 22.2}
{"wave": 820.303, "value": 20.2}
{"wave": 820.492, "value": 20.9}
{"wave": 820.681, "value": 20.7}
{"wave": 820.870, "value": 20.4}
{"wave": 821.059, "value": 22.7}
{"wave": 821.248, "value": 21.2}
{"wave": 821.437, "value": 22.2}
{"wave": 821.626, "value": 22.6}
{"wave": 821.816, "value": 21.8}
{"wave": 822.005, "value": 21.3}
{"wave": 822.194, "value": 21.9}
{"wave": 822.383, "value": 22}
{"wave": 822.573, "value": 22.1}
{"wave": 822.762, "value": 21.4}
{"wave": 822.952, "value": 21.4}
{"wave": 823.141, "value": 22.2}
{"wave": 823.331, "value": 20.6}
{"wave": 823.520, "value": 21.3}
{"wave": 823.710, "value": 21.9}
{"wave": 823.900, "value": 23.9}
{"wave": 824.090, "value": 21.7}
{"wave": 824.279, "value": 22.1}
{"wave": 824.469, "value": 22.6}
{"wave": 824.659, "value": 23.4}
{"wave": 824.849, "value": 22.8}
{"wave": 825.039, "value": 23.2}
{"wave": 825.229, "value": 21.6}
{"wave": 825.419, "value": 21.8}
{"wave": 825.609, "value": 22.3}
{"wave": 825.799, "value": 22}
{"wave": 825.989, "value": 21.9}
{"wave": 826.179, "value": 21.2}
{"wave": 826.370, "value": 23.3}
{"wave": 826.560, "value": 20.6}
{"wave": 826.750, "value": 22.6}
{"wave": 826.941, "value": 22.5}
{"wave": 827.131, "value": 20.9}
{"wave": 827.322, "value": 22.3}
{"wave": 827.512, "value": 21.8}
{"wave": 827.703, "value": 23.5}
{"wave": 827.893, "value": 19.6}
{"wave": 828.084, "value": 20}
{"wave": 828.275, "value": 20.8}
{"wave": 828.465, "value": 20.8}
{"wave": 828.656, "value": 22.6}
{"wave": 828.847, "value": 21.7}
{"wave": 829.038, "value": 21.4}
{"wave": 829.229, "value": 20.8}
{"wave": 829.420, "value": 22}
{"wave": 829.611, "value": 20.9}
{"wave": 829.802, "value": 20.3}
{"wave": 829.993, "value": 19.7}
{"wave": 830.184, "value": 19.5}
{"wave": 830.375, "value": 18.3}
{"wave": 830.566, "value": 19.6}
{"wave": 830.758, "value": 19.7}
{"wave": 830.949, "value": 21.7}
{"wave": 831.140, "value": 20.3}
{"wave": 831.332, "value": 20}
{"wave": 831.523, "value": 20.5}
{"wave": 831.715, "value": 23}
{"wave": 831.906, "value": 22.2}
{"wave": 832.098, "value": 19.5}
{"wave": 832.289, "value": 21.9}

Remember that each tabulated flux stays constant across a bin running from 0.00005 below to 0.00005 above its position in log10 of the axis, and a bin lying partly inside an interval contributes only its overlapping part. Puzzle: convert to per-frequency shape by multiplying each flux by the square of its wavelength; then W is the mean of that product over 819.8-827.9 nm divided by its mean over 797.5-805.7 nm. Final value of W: 1.05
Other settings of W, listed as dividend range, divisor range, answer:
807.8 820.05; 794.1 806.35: 1.03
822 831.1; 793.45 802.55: 1.07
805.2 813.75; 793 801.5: 1.04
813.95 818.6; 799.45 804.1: 1.05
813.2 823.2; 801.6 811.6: 1.03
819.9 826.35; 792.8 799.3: 1.09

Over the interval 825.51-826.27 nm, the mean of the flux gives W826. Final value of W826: 21.9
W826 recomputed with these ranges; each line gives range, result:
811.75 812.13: 21.4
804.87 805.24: 22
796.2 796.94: 21.6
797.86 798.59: 21.9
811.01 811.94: 21.5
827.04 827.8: 22.1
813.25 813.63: 21.6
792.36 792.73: 21.2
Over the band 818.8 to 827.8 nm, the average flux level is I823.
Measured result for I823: 21.8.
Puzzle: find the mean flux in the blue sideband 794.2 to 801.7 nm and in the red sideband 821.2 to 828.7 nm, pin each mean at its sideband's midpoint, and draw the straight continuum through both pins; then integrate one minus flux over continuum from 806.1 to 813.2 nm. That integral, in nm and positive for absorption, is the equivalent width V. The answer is 0.04 nm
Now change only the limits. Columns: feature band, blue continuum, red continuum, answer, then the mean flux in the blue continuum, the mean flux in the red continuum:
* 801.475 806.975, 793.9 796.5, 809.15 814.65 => -0.21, 21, 21.6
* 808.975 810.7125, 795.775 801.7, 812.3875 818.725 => 0.09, 21.9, 22.3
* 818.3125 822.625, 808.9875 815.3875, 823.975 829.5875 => 0.07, 21.7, 21.8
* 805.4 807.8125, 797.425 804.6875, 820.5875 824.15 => -0.01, 22.1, 21.8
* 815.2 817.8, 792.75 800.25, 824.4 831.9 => -0.16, 21.5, 21.4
